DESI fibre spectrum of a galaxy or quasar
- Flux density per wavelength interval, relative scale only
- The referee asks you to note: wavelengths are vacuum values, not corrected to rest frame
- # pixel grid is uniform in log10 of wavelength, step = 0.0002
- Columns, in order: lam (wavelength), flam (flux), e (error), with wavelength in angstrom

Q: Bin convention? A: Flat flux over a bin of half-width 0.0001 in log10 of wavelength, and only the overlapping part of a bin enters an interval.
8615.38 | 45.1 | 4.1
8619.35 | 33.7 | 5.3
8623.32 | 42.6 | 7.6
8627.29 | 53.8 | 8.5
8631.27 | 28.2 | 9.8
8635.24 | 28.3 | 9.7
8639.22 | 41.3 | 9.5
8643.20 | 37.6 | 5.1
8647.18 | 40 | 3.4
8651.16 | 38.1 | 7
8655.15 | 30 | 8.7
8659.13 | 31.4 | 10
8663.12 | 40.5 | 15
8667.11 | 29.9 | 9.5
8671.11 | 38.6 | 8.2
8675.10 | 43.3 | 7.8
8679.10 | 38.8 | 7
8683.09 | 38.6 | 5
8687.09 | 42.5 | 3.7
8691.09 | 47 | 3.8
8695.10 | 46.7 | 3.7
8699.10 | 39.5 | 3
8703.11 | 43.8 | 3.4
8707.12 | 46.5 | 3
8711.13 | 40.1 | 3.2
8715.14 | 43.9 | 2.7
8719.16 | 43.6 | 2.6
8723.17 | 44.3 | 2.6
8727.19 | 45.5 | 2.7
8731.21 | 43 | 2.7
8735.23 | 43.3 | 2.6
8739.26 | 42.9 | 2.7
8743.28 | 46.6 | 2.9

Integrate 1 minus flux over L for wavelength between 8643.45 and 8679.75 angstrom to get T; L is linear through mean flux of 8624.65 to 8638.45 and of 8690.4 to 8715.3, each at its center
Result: 3.1 angstrom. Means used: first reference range 37.4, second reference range 43.8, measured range 36.7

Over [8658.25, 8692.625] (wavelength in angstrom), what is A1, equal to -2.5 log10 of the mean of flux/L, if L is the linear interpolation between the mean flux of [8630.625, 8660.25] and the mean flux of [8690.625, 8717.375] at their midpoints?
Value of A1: 0.01 mag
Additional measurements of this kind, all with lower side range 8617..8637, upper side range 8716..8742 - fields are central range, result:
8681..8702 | -0.03 mag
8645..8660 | 0.11 mag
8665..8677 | 0.09 mag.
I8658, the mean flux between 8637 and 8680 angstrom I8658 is 37.1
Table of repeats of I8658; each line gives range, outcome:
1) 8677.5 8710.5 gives 42.9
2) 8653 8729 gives 40.8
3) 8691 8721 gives 43.7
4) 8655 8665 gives 34.6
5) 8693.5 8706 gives 43.5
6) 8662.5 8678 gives 37.9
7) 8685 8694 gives 44.9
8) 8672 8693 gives 41.9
